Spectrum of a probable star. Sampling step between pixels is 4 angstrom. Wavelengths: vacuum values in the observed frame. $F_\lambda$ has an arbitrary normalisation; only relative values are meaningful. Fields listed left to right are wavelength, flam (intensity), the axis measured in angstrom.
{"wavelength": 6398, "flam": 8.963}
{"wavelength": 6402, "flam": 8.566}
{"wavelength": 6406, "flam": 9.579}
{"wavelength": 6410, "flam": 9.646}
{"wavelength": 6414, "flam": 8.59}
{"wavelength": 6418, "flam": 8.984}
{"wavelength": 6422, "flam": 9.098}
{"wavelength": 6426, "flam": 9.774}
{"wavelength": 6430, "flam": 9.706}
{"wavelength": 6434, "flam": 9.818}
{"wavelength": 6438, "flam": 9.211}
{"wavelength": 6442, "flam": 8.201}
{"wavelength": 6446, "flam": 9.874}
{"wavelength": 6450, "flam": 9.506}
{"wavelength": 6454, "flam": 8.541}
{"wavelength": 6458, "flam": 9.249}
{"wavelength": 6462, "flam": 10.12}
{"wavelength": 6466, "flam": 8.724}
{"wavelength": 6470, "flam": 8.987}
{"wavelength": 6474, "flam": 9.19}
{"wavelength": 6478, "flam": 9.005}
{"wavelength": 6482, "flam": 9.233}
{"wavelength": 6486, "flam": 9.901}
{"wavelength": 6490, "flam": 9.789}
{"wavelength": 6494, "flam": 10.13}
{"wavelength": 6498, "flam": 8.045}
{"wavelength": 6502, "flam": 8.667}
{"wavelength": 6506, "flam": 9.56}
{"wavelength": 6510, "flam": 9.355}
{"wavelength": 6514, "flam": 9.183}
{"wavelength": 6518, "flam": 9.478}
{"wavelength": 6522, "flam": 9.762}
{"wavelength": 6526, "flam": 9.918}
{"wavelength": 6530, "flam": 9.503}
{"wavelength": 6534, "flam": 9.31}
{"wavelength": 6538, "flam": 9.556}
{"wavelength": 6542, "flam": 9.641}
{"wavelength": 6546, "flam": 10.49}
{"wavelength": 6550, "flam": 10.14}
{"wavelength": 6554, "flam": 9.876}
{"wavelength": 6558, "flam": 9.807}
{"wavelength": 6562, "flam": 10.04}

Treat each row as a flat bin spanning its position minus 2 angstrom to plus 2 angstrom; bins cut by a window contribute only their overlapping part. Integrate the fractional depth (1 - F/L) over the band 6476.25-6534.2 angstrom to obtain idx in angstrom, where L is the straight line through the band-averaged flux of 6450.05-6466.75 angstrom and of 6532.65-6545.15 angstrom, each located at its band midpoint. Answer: 0.33 angstrom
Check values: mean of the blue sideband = 9.23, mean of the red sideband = 9.6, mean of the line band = 9.39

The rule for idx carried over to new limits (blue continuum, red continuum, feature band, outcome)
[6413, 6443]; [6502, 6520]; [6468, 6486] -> 0.2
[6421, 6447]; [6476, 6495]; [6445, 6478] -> 0.9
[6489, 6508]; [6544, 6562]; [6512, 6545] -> 0.4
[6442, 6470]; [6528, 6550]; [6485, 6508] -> 0.4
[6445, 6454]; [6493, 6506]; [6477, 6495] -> -1.1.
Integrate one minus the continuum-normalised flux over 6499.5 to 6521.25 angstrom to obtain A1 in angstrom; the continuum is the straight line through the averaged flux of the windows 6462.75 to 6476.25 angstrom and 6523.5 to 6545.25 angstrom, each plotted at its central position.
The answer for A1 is 0.42 angstrom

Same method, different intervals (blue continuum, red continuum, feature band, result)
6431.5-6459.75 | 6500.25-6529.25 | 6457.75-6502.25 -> 0.2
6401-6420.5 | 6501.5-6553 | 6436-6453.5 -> 0.2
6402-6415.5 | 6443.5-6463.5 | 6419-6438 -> -0.5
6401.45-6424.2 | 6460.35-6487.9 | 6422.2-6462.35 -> -0.7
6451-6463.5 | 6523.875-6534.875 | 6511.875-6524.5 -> 0.1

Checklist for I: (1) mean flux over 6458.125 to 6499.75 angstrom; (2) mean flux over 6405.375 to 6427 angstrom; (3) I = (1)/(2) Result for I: 1.01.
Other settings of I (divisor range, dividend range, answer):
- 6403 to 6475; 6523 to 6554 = 1.06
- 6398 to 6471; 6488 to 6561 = 1.04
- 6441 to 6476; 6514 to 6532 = 1.05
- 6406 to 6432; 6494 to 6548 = 1.01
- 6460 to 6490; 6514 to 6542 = 1.02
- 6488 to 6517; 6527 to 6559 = 1.06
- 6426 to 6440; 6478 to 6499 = 0.98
